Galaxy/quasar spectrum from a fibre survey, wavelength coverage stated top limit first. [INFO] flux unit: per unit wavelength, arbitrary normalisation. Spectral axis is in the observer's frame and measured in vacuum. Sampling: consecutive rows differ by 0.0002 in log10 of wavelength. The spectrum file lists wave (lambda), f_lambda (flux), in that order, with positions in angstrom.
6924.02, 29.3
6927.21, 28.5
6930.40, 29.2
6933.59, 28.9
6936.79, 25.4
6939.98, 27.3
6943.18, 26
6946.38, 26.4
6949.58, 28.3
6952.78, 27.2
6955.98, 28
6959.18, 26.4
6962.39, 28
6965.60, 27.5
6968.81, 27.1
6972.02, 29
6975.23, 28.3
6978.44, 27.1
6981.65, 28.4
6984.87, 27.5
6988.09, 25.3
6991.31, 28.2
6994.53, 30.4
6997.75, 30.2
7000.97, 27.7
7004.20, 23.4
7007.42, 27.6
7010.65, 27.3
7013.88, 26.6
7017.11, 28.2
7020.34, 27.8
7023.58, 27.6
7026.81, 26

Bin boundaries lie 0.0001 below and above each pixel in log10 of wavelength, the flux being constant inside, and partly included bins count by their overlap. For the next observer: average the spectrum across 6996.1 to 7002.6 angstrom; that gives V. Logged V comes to 28.9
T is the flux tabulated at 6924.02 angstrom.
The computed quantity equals 29.3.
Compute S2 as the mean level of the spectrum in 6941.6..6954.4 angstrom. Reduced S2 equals 27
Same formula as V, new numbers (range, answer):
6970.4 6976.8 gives 28.7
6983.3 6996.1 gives 27.8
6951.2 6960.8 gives 27.2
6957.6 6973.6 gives 27.6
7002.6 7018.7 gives 26.6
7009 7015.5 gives 26.9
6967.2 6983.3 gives 28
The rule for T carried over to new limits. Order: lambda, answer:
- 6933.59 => 28.9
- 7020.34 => 27.8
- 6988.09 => 25.3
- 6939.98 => 27.3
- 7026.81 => 26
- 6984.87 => 27.5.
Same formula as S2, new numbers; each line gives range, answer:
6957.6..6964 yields 27.2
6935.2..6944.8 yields 26.2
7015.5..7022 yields 28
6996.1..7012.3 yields 27.3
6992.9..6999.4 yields 30.3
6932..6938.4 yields 27.1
